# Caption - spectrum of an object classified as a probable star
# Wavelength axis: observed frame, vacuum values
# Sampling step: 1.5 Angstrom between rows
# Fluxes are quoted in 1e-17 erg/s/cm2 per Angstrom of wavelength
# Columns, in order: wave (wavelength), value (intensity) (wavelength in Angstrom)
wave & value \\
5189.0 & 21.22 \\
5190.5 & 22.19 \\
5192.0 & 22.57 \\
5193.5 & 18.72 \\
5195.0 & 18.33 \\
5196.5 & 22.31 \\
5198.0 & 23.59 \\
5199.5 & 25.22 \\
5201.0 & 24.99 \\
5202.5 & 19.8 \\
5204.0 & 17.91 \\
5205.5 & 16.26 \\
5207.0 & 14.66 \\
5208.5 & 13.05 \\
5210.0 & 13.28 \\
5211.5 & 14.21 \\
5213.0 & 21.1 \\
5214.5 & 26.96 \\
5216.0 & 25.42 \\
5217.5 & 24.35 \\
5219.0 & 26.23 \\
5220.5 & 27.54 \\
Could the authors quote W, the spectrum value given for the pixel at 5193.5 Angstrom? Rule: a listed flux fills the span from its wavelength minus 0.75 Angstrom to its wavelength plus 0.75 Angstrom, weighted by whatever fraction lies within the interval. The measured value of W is 18.72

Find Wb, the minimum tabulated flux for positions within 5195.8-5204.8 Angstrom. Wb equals 17.91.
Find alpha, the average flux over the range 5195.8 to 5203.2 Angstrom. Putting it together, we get 23.2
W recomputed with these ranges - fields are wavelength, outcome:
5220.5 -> 27.54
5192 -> 22.57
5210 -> 13.28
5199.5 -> 25.22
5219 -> 26.23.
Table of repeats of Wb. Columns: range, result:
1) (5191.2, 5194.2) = 18.72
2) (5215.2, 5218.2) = 24.35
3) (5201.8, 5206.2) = 16.26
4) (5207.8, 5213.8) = 13.05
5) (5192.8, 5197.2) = 18.33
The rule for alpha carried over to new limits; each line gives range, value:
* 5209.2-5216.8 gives 20.2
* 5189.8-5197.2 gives 20.8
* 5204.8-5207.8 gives 15.4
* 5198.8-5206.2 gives 20.8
